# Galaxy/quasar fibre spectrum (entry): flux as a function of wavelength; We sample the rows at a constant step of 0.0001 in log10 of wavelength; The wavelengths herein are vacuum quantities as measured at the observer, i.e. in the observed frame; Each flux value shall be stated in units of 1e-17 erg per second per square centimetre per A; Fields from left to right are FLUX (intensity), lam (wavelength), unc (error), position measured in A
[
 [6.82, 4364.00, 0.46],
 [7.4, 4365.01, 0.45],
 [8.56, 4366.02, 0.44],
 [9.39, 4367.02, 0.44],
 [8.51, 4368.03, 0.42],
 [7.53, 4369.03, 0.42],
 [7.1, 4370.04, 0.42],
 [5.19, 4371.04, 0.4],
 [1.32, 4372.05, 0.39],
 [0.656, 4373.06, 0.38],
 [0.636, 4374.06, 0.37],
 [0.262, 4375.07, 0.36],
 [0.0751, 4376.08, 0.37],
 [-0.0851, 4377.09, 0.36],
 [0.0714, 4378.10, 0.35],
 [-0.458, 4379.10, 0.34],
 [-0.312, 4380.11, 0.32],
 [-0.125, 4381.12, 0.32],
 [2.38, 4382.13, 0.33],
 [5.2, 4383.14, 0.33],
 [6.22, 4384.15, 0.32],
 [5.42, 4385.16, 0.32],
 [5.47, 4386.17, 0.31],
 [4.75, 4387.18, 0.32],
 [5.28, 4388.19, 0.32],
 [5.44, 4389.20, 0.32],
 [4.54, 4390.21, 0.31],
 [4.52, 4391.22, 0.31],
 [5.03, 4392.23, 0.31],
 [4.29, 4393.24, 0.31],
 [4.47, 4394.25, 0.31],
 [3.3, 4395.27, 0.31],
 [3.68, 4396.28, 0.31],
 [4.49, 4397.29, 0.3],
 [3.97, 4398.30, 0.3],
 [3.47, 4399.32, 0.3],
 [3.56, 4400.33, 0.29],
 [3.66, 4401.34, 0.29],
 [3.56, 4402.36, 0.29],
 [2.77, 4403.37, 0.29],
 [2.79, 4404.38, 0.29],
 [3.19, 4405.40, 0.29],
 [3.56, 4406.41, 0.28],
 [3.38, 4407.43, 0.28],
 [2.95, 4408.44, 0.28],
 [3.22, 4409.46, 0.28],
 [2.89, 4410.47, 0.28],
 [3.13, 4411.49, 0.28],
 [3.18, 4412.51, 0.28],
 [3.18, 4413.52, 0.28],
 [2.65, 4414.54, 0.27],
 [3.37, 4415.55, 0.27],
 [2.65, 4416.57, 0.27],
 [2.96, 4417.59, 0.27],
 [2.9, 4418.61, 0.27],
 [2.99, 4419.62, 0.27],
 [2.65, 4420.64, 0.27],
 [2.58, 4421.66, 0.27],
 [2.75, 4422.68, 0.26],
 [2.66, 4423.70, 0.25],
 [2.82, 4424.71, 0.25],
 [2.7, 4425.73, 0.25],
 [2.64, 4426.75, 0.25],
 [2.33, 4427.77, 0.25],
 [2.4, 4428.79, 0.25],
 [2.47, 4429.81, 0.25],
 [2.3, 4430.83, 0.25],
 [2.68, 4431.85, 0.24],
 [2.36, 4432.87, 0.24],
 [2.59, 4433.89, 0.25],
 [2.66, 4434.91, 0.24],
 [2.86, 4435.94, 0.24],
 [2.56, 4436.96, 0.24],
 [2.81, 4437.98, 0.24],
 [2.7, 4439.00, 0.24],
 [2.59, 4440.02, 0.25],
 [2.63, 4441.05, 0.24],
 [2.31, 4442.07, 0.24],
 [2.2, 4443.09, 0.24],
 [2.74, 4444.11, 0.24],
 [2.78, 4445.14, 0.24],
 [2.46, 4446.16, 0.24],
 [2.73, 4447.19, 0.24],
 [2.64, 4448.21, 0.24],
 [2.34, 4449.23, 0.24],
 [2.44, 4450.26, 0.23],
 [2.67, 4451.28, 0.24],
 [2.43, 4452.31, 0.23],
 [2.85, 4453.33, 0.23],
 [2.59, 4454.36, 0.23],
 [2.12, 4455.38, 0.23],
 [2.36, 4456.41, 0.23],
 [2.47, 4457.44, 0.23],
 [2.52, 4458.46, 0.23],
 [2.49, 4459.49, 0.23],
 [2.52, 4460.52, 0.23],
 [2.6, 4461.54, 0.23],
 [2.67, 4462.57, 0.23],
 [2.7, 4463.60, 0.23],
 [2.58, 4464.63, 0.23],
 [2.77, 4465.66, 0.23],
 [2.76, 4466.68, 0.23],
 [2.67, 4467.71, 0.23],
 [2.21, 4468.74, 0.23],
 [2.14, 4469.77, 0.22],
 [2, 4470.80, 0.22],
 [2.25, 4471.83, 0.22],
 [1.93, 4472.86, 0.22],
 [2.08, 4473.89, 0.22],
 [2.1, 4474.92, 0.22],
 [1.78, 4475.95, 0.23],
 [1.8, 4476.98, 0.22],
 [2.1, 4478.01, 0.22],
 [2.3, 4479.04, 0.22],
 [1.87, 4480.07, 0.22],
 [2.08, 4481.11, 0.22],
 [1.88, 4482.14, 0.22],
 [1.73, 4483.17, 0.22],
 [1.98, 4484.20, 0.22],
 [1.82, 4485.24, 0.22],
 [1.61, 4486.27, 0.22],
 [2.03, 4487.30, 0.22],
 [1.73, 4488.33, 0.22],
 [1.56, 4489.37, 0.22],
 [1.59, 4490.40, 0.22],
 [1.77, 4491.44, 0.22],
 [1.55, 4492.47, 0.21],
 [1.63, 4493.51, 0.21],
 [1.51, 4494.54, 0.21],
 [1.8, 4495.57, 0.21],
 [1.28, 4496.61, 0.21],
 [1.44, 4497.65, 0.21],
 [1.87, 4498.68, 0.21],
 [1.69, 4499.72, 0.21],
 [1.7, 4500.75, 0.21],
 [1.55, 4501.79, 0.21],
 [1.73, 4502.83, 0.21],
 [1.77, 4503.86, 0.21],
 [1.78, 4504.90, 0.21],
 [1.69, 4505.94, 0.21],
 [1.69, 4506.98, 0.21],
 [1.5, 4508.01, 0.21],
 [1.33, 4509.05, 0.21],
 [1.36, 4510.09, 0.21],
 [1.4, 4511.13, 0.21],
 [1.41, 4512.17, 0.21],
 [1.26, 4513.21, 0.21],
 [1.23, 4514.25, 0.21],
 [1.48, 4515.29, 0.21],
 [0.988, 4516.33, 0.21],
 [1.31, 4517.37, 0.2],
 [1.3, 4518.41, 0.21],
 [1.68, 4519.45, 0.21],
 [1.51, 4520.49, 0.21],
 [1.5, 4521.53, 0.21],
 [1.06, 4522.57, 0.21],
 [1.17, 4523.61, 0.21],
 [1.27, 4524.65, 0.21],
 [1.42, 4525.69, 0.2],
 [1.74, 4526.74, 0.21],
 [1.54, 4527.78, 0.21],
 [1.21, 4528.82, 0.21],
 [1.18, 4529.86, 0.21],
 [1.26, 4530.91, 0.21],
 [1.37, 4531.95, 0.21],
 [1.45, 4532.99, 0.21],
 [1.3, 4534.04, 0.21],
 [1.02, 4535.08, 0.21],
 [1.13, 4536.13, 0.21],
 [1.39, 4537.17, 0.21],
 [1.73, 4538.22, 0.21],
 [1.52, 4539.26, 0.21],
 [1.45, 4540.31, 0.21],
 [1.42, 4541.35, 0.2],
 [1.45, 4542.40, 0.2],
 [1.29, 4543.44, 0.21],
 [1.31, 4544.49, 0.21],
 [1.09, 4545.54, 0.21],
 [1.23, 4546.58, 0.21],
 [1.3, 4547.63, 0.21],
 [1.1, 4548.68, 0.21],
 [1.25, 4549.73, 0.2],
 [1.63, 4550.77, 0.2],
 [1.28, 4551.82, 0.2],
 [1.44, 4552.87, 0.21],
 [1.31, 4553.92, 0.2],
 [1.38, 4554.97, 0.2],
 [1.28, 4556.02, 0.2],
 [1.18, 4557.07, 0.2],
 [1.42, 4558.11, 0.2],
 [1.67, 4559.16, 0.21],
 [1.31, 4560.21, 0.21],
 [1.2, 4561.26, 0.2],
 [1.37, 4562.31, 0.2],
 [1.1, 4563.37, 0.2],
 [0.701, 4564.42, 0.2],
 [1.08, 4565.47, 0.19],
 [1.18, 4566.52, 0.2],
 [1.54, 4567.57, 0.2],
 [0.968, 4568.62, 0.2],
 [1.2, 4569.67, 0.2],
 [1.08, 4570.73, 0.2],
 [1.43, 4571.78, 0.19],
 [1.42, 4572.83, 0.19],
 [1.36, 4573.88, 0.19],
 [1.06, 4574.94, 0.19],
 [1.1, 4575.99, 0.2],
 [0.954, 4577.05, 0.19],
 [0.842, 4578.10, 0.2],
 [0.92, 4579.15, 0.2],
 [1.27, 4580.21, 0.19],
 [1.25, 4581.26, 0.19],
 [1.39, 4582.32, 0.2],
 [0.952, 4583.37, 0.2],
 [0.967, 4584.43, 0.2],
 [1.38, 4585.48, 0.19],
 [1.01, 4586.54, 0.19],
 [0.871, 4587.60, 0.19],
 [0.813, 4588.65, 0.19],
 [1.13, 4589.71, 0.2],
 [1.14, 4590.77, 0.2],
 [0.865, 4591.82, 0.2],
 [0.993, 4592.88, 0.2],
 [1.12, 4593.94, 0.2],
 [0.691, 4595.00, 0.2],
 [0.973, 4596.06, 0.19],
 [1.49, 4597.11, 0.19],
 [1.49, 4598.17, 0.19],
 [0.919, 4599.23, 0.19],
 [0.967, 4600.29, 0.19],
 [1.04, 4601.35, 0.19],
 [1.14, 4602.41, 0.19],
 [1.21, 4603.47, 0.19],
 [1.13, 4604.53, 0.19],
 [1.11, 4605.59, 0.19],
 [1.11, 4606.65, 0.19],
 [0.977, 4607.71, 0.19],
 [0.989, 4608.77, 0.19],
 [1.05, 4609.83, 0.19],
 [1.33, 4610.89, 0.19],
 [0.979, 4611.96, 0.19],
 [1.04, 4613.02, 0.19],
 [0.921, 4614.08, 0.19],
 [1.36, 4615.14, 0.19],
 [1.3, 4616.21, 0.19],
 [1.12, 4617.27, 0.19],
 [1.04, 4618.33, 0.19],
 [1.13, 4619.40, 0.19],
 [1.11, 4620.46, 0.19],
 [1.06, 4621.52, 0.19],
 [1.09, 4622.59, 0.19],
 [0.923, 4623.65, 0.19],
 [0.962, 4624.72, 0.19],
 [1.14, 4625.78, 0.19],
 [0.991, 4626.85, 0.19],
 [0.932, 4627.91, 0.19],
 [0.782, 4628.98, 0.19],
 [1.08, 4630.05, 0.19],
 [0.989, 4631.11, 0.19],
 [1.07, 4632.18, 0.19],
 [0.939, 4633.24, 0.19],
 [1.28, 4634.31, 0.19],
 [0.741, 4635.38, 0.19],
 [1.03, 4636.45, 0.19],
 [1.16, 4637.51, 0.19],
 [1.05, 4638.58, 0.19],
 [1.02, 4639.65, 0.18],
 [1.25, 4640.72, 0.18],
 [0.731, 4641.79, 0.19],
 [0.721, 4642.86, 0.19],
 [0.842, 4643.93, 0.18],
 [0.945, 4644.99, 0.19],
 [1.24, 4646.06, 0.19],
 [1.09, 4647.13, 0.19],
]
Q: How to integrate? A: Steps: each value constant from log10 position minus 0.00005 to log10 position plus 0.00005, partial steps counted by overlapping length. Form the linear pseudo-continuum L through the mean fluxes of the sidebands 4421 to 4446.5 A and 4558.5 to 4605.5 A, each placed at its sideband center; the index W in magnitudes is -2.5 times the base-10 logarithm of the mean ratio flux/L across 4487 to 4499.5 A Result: 0.22 mag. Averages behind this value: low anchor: 2.58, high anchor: 1.13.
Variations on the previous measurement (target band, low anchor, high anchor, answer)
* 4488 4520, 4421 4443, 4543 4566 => 0.182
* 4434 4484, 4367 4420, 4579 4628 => 0.126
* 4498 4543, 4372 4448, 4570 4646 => 0.288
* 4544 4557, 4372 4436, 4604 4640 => 0.280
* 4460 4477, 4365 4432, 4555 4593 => 0.081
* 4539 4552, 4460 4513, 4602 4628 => 0.152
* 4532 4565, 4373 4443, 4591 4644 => 0.262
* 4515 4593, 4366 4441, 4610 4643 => 0.369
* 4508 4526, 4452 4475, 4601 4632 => 0.412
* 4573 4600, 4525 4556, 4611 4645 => 0.095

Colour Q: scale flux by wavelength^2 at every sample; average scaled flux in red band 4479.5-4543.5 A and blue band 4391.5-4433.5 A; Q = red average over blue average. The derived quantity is 0.5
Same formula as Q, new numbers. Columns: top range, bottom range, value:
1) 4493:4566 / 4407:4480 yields 0.56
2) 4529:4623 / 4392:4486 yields 0.47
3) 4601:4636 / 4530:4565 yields 0.84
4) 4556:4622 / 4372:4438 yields 0.42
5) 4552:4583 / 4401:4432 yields 0.45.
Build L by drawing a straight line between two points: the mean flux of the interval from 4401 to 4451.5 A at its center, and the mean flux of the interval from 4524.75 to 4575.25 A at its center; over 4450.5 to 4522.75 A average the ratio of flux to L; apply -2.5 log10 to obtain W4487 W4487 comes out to 0.10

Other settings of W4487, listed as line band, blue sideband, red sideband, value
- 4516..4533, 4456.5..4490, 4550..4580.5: 0.215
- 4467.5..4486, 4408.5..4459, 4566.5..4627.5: 0.118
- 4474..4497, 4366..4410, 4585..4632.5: 0.360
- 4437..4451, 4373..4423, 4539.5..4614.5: 0.011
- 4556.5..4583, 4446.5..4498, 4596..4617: 0.176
